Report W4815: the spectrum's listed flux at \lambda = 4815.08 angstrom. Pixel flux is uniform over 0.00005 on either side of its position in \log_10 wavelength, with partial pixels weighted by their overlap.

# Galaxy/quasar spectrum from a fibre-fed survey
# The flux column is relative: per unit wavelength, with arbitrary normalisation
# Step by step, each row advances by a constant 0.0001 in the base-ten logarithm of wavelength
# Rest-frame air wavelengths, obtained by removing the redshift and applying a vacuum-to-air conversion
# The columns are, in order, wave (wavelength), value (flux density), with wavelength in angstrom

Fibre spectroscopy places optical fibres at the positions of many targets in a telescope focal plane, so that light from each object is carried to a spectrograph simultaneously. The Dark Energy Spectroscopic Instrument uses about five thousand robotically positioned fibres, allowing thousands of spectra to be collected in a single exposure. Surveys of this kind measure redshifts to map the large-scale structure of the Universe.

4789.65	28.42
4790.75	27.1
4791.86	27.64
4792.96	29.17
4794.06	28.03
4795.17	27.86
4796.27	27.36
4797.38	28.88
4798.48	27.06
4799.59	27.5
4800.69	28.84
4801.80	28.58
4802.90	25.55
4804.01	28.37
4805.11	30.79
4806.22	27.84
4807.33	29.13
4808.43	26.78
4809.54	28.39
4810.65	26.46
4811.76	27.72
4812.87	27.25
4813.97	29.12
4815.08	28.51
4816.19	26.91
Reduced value 28.51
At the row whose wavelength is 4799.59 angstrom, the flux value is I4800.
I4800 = 27.5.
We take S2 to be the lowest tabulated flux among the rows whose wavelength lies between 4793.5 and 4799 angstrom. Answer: 27.06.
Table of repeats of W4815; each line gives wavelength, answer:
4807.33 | 29.13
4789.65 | 28.42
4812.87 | 27.25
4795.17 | 27.86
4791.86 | 27.64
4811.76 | 27.72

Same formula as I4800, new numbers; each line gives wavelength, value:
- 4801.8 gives 28.58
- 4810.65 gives 26.46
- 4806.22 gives 27.84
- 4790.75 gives 27.1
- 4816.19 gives 26.91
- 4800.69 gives 28.84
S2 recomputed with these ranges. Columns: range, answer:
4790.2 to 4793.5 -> 27.1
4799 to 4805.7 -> 25.55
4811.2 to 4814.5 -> 27.25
